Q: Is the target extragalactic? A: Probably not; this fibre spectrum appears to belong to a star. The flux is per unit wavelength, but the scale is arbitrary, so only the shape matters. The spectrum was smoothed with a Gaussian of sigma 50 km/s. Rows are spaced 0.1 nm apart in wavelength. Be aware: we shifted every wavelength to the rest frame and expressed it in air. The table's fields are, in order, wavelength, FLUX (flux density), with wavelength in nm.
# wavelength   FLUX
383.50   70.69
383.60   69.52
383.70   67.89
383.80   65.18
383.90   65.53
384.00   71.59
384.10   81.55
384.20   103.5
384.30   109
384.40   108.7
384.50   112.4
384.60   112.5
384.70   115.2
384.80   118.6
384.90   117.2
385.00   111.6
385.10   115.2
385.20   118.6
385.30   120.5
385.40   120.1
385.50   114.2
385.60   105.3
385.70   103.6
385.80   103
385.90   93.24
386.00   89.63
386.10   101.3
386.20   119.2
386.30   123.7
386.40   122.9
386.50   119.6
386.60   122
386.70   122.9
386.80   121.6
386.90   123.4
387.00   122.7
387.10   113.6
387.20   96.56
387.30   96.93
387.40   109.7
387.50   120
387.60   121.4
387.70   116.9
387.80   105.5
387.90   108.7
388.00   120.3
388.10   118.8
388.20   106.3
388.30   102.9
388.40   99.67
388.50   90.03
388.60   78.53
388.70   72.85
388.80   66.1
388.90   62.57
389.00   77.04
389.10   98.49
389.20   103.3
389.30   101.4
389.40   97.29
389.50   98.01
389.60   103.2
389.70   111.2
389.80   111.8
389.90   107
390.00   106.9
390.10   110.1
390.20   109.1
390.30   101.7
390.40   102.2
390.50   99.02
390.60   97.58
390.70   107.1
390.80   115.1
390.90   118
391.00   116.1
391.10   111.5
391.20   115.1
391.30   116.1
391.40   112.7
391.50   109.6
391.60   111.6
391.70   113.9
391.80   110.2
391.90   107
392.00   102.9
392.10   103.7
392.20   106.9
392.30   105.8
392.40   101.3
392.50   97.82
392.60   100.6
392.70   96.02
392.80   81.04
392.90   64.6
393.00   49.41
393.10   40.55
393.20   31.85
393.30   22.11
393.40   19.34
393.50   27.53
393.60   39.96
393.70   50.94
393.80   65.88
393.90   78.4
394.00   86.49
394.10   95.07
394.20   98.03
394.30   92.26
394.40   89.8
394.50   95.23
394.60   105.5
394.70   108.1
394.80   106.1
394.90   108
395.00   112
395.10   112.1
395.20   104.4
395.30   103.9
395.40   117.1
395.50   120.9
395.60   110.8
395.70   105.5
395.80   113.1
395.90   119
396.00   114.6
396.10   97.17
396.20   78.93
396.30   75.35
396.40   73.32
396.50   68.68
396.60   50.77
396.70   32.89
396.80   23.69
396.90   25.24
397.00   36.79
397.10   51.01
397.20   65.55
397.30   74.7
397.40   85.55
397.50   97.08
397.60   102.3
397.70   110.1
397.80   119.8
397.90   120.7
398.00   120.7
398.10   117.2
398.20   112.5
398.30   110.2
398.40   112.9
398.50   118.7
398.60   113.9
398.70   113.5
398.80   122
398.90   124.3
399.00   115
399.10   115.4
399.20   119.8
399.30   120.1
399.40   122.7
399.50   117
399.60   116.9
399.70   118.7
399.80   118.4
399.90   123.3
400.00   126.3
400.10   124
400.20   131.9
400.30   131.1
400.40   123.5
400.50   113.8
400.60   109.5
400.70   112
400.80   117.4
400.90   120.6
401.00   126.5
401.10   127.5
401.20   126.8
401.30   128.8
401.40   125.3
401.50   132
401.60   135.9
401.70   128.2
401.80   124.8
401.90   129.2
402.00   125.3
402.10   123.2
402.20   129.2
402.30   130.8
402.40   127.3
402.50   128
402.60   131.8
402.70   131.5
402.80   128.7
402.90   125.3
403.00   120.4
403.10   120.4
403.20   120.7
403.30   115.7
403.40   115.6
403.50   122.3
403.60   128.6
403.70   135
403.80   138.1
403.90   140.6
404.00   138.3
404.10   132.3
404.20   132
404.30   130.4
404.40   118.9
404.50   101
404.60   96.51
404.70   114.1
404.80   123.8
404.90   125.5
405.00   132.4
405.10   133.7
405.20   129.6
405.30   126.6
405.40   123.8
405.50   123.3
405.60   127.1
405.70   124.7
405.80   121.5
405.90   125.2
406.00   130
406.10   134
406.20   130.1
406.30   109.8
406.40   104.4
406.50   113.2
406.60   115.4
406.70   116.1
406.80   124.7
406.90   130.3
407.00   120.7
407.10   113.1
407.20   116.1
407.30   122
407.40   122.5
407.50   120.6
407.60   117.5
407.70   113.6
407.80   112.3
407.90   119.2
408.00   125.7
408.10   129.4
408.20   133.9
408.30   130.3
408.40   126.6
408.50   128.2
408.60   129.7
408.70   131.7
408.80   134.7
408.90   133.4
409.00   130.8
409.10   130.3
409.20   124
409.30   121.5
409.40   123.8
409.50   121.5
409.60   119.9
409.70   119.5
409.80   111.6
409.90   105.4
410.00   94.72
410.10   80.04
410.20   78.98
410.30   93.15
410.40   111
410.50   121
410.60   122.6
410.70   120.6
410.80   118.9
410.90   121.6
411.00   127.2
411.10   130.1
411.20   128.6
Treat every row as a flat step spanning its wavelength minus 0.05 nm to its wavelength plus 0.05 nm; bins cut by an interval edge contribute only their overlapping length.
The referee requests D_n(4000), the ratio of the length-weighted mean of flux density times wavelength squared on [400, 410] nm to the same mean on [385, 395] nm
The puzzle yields 1.4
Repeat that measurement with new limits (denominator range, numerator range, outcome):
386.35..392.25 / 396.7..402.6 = 1.11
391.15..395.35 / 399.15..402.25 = 1.46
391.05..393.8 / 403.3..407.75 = 1.58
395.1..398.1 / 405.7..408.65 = 1.46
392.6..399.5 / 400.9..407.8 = 1.45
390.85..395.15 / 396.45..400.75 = 1.18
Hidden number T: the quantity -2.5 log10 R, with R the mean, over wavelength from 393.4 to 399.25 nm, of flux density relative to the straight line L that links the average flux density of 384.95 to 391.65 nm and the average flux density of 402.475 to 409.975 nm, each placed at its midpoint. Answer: 0.24 mag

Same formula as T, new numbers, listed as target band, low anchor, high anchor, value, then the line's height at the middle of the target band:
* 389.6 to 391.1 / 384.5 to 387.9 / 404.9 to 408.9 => 0.07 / 115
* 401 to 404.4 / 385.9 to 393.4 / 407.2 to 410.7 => -0.14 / 113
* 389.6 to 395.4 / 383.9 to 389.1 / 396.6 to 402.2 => 0.15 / 108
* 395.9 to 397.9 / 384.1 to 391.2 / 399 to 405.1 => 0.49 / 118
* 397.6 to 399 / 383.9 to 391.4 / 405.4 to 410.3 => -0.02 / 114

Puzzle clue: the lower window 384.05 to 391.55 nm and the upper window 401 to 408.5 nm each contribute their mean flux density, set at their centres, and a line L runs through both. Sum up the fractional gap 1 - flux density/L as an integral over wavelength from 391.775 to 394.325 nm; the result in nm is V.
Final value 0.837 nm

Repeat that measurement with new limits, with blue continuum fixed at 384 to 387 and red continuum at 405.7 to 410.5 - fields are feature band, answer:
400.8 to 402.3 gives -0.130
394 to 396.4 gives 0.256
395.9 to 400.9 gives 0.634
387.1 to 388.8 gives 0.139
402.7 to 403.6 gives -0.035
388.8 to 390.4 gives 0.199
